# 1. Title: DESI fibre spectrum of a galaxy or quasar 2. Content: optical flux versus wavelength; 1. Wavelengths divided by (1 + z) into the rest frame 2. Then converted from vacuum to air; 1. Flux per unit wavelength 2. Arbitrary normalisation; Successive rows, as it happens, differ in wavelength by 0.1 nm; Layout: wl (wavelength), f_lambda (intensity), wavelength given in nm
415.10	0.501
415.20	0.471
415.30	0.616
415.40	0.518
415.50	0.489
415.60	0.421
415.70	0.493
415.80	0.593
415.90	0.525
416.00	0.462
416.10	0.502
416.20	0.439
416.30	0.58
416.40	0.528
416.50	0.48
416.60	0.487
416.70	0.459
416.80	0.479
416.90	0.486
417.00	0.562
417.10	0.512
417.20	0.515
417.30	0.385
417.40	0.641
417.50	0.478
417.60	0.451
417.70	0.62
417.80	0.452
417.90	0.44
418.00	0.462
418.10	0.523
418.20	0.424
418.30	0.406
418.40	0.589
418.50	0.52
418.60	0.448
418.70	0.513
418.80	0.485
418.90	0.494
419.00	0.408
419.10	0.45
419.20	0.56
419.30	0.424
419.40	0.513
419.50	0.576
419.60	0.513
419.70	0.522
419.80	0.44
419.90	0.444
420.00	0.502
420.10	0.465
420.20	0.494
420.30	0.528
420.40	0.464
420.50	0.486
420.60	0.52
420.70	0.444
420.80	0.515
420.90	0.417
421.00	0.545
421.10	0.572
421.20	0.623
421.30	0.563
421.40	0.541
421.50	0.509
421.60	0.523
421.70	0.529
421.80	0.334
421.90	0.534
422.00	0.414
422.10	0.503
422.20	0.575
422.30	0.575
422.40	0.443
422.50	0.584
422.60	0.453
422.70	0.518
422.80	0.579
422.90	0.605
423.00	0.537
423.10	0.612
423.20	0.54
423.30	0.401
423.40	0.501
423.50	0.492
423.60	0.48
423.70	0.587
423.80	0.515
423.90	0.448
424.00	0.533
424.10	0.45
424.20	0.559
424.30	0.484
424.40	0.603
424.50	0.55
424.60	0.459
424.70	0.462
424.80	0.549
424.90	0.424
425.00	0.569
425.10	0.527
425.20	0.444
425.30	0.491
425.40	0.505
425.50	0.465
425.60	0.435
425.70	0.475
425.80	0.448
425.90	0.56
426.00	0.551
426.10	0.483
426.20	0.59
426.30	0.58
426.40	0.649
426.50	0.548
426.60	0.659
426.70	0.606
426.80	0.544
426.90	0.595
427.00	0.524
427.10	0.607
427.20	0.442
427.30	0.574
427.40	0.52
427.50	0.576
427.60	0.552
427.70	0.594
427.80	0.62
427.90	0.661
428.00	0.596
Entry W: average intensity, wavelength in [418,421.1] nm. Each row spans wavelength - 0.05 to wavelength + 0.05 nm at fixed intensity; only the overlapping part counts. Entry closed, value 0.489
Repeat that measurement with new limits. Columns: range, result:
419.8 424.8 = 0.51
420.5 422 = 0.508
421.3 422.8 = 0.507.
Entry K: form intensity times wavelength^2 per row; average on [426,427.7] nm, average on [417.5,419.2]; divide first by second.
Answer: 1.22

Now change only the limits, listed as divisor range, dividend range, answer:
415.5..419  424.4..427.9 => 1.13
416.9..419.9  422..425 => 1.07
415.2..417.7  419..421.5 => 1.01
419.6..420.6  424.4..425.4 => 1.06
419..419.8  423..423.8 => 1.06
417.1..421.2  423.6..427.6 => 1.10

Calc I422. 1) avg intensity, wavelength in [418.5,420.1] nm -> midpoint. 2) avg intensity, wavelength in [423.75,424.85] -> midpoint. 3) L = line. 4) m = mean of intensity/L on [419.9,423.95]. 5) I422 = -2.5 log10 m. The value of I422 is -0.03 mag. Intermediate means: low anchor 0.487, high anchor 0.51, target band 0.511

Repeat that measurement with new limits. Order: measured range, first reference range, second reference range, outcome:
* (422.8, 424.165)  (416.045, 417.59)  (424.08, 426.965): 0.005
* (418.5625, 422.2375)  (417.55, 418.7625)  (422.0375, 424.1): 0.013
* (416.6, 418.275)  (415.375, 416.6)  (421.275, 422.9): 0.028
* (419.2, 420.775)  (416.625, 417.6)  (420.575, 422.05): 0.025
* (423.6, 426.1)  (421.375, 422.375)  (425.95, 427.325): 0.082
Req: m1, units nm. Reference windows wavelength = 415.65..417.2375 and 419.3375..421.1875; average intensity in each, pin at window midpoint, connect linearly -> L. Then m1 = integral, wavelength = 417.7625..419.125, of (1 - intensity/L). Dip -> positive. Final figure 0.08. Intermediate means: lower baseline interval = 0.506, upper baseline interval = 0.5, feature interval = 0.473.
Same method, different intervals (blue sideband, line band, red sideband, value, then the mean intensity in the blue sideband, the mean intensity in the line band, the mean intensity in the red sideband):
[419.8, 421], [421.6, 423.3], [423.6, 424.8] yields -0.064 nm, 0.481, 0.517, 0.514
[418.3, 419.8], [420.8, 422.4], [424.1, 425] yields -0.038 nm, 0.496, 0.515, 0.511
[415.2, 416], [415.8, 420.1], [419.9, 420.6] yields 0.070 nm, 0.515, 0.494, 0.489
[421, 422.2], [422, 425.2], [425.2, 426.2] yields -0.074 nm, 0.517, 0.517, 0.493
